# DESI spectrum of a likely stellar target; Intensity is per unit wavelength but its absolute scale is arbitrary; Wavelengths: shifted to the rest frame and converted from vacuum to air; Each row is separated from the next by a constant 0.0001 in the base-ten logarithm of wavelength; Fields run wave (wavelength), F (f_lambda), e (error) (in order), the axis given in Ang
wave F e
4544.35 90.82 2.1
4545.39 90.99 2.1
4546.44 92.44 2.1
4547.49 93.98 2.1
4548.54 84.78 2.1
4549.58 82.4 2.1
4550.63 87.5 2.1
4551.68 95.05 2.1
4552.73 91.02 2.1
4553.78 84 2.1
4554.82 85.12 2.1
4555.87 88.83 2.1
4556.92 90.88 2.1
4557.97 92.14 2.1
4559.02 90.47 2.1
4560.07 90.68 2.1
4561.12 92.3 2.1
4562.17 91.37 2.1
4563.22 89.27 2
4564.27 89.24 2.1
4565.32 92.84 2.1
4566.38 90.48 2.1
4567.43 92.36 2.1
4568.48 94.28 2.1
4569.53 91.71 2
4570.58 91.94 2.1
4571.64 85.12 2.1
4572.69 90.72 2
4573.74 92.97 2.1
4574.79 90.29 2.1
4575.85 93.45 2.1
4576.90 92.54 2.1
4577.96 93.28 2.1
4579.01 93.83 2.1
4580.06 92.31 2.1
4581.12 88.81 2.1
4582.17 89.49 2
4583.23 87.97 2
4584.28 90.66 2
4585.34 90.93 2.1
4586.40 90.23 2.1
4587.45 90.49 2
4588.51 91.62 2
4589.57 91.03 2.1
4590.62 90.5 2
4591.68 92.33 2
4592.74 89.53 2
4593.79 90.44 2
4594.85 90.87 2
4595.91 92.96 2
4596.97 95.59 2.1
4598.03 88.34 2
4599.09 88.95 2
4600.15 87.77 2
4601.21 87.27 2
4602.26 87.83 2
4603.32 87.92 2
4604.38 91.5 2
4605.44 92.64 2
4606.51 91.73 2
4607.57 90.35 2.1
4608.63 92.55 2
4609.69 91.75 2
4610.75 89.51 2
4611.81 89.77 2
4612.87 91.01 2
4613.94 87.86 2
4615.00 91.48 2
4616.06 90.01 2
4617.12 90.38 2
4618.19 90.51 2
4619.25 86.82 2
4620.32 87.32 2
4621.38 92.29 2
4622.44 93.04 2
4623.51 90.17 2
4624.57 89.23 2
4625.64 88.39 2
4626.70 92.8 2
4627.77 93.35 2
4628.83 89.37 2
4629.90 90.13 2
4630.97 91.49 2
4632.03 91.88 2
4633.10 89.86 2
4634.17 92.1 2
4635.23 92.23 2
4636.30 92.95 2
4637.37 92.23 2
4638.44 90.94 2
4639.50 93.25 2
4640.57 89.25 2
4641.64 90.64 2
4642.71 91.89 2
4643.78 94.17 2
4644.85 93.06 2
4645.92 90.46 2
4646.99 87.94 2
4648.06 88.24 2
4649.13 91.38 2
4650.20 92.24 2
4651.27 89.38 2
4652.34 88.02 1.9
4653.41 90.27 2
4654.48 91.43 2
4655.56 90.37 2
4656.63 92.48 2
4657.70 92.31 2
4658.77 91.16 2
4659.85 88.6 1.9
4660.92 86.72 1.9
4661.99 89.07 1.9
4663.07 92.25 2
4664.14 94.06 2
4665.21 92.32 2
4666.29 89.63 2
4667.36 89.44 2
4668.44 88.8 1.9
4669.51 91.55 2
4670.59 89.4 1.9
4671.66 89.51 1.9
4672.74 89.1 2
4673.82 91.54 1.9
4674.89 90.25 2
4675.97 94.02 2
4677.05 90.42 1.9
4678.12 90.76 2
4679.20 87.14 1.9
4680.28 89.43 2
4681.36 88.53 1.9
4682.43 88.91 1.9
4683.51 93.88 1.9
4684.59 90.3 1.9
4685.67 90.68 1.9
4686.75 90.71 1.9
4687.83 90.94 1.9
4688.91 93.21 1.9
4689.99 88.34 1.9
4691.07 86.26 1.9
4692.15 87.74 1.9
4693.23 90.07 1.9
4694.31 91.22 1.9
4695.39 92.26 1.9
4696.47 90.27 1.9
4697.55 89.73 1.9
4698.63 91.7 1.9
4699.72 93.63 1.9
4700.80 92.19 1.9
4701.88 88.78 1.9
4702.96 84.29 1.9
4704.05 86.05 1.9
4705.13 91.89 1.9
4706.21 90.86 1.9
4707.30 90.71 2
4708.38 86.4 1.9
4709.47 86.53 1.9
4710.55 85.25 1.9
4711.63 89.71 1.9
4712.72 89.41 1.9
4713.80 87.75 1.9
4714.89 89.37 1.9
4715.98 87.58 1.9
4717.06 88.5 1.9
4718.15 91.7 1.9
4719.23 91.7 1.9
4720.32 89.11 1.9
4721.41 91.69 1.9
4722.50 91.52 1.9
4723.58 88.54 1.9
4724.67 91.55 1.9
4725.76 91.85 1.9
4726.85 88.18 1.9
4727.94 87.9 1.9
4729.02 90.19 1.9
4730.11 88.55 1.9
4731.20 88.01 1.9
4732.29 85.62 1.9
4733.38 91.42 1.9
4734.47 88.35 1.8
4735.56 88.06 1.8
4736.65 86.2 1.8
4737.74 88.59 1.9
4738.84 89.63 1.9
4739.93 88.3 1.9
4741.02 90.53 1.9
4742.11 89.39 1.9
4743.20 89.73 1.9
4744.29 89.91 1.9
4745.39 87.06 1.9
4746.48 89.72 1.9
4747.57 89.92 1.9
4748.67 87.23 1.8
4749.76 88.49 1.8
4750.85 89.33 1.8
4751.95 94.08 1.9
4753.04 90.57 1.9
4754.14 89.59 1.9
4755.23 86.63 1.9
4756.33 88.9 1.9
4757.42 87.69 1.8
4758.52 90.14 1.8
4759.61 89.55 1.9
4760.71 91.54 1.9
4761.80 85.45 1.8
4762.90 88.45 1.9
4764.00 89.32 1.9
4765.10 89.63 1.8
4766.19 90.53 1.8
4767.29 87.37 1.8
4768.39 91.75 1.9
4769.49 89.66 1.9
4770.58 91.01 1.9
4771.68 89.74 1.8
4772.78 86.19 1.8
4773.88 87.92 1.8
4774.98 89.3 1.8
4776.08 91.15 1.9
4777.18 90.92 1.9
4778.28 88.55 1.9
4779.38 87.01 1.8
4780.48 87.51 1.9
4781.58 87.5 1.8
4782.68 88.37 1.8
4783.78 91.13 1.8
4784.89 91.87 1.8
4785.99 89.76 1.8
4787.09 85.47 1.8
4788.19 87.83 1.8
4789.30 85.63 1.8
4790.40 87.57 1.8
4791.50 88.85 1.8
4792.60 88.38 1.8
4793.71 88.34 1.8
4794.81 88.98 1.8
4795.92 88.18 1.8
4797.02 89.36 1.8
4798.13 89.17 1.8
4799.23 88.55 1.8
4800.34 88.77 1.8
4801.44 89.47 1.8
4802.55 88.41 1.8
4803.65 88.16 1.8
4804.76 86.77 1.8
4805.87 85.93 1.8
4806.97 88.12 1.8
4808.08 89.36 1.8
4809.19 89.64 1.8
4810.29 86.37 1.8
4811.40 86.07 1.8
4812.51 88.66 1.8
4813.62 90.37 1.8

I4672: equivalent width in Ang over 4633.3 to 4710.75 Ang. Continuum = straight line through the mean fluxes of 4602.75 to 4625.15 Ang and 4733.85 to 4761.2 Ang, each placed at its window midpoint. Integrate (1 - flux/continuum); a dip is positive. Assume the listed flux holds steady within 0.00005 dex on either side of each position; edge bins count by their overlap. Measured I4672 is -0.5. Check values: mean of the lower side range 90.3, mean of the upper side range 89.2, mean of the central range 90.3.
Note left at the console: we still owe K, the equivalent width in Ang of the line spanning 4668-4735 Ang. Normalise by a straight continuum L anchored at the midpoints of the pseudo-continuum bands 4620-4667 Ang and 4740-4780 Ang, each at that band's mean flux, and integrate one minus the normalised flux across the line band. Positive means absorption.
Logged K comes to 0.3 Ang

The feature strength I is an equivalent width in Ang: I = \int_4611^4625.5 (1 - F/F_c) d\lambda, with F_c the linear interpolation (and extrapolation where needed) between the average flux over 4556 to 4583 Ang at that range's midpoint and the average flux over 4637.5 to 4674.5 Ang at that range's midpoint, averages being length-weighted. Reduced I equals 0.2 Ang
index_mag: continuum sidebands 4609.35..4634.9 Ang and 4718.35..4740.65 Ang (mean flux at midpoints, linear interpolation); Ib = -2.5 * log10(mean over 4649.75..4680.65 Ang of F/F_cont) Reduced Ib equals 0.00 mag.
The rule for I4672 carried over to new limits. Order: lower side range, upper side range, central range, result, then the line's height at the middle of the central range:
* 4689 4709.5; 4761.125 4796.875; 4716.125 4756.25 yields -0.1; 89.2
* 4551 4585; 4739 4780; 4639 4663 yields -0.1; 90.1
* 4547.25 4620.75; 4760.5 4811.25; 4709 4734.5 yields 0.0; 89.2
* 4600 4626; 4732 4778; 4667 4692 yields -0.1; 89.6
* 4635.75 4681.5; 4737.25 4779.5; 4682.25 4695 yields 0.0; 90.2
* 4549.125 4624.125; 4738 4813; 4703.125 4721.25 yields 0.1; 89.4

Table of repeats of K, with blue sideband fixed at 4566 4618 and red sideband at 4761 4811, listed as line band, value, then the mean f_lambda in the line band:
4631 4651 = -0.25 Ang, 91.4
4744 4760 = -0.04 Ang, 89.2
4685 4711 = 0.00 Ang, 89.6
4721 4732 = -0.05 Ang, 89.7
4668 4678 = -0.07 Ang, 90.6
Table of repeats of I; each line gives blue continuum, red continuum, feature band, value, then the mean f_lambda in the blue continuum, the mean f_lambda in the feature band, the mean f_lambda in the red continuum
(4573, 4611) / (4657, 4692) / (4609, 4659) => -0.13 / 90.9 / 90.8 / 90.3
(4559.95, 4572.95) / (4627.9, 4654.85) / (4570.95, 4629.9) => 0.29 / 90.9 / 90.5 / 91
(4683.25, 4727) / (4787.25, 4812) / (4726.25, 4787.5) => -0.13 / 89.8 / 89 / 88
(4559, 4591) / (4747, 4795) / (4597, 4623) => 0.19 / 91.1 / 90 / 89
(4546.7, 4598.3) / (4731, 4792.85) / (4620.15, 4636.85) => -0.19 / 90.6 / 91.1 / 88.9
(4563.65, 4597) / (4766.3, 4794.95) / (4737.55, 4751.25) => 0.02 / 91.2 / 89.1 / 88.8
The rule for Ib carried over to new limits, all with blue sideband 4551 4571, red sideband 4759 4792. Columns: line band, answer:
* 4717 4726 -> -0.02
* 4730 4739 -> 0.01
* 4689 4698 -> 0.00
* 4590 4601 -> 0.00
